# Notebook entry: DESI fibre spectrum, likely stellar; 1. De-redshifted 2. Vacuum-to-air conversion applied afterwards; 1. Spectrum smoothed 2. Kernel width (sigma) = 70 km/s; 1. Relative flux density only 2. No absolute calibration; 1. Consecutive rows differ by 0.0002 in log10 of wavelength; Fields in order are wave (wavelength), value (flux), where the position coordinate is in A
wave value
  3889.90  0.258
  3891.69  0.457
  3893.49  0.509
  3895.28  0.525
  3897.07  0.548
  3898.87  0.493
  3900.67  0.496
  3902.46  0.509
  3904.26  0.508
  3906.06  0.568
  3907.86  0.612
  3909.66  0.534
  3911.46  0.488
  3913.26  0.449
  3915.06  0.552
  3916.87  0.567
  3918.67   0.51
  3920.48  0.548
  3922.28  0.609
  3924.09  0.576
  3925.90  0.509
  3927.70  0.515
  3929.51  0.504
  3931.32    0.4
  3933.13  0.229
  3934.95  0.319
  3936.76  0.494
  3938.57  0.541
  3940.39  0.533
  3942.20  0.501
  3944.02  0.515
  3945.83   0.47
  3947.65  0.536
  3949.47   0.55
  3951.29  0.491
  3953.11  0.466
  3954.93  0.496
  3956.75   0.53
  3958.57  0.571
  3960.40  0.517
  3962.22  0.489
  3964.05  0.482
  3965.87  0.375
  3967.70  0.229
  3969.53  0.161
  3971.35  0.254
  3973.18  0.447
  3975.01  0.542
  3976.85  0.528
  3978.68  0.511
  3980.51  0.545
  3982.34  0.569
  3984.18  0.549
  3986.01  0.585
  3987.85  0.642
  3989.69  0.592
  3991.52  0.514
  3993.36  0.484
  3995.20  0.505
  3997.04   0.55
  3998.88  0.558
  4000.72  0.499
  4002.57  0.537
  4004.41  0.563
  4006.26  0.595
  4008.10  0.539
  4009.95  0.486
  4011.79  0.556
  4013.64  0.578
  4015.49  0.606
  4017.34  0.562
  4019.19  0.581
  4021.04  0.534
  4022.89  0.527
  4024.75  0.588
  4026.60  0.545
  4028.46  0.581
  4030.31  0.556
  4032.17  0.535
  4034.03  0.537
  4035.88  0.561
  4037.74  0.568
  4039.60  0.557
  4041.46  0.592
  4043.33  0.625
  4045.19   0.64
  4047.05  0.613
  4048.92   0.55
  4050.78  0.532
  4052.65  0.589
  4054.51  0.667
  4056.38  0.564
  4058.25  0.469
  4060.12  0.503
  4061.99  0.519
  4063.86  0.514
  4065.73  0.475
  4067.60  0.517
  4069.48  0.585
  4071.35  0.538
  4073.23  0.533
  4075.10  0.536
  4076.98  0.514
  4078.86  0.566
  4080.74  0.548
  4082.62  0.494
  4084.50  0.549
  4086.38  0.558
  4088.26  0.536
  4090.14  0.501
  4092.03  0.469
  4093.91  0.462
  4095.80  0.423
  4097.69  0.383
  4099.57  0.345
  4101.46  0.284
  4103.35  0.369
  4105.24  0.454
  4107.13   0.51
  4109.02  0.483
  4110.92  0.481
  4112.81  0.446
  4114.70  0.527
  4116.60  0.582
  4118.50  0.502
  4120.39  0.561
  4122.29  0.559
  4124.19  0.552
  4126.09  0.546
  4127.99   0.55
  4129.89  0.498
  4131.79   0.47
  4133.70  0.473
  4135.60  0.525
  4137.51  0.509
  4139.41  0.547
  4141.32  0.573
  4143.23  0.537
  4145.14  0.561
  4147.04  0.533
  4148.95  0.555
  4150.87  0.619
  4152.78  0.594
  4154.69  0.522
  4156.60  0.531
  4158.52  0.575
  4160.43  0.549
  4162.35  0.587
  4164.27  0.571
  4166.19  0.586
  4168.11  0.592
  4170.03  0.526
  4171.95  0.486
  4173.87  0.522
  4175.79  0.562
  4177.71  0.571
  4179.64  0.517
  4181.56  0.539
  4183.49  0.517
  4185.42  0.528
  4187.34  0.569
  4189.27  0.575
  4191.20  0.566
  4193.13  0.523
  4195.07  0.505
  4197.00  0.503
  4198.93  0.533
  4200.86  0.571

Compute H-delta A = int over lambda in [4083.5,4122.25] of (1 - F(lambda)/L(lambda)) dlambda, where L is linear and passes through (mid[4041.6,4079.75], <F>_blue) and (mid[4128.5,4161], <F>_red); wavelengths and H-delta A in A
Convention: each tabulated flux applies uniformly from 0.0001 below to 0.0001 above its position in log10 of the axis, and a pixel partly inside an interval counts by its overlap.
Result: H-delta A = 5.2 A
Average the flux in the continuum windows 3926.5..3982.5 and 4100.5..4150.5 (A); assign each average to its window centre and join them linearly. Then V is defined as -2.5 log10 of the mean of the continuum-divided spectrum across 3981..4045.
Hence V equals -0.17 mag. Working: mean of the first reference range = 0.46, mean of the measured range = 0.558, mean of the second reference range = 0.509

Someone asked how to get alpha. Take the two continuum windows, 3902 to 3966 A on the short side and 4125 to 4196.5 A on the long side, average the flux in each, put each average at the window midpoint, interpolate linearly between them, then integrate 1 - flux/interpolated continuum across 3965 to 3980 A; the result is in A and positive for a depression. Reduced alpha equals 3.67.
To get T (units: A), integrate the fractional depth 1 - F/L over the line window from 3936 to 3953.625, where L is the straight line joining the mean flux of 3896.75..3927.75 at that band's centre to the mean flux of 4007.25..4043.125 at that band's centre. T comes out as 1.0 A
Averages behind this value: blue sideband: 0.533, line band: 0.511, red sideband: 0.559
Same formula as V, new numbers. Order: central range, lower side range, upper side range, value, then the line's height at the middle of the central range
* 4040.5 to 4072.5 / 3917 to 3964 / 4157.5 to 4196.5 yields -0.07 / 0.522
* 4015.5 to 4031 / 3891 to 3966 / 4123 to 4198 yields -0.09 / 0.52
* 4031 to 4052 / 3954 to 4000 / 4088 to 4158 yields -0.16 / 0.495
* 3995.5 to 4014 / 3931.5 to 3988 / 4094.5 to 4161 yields -0.14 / 0.48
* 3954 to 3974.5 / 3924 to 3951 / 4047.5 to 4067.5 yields 0.18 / 0.491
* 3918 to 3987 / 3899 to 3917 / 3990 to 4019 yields 0.12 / 0.534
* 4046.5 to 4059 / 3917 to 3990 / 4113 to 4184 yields -0.11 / 0.515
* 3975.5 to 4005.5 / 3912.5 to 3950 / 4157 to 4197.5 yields -0.08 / 0.508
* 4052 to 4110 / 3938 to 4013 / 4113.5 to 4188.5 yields 0.06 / 0.528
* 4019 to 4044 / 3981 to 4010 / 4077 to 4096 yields -0.05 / 0.536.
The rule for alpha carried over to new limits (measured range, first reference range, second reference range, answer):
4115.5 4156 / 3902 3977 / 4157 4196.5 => -0.4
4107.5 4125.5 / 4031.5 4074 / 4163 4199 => 0.9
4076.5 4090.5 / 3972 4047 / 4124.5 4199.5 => 0.3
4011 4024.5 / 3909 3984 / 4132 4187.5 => -1.7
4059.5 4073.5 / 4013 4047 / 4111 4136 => 0.7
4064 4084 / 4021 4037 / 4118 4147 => 0.5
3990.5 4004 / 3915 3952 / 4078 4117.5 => -1.0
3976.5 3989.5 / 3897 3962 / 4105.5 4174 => -1.3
